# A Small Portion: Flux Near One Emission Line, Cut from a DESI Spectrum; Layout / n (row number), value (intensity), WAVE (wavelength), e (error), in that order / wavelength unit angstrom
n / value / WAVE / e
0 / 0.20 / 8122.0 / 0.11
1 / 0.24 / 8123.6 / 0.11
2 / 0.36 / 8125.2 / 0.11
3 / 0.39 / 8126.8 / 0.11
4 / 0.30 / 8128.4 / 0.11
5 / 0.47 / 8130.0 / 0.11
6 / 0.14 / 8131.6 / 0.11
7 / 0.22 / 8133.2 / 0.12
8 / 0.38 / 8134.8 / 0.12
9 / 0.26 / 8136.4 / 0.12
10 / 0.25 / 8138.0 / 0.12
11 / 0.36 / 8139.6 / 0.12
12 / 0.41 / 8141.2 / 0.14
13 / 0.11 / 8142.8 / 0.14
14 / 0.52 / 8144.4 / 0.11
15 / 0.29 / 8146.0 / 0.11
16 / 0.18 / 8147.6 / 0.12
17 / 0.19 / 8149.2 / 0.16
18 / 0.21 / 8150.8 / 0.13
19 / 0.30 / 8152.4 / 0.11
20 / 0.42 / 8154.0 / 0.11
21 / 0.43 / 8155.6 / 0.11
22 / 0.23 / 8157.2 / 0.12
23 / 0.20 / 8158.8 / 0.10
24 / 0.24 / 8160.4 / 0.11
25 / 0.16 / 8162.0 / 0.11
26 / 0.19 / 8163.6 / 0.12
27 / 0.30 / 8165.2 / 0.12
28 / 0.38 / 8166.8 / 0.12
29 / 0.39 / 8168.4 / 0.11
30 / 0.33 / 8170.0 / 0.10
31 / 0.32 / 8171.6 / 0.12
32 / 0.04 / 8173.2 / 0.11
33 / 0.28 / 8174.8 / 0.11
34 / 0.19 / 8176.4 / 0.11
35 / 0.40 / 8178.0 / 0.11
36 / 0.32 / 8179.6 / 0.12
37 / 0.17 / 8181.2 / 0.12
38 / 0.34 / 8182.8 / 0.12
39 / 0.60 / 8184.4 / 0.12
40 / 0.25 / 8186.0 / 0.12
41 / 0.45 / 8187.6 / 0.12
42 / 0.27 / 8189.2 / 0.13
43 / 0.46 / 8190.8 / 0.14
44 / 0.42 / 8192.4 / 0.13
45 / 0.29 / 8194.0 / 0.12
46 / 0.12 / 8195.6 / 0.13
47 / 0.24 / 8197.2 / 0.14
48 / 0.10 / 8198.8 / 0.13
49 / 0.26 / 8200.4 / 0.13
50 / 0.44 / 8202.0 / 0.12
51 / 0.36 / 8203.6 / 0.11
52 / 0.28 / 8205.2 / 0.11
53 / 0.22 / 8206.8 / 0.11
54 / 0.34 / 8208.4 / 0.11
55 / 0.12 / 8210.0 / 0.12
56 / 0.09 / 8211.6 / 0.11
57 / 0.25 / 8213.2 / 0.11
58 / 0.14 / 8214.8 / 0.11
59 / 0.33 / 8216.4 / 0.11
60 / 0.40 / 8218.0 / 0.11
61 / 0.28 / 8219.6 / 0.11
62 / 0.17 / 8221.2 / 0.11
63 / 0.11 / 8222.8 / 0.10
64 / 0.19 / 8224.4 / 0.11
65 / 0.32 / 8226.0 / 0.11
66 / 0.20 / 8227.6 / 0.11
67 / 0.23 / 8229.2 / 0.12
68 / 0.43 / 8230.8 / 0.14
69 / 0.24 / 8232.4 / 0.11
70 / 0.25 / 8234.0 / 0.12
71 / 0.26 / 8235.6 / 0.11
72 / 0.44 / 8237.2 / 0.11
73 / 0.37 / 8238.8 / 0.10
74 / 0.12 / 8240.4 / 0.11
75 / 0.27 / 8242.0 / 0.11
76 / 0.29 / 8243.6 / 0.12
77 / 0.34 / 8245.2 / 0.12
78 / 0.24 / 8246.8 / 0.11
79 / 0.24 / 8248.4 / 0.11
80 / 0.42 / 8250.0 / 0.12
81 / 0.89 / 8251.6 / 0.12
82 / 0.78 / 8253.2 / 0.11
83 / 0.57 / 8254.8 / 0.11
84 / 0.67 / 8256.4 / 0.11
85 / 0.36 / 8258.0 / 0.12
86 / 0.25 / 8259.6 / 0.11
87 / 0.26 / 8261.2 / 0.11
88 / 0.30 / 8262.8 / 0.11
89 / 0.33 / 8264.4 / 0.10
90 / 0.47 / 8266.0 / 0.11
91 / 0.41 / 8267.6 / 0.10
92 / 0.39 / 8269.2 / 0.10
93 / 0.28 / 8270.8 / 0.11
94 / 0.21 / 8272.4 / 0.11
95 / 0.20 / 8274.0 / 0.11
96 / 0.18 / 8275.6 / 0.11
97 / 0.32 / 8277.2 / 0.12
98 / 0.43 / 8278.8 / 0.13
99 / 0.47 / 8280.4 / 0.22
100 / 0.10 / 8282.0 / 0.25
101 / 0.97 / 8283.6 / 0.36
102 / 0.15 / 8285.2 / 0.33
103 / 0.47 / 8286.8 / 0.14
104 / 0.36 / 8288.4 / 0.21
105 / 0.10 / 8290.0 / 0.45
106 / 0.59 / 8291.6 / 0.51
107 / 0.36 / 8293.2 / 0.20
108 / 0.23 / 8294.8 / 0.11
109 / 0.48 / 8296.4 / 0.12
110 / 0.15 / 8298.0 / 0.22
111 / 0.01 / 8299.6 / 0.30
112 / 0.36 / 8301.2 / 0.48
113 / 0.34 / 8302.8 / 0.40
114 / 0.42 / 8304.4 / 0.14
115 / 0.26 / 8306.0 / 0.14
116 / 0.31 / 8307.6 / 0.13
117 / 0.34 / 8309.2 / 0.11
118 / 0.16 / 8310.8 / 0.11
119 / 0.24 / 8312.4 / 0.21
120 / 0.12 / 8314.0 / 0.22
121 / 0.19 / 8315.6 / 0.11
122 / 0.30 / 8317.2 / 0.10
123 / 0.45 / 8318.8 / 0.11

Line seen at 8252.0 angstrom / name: H-gamma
